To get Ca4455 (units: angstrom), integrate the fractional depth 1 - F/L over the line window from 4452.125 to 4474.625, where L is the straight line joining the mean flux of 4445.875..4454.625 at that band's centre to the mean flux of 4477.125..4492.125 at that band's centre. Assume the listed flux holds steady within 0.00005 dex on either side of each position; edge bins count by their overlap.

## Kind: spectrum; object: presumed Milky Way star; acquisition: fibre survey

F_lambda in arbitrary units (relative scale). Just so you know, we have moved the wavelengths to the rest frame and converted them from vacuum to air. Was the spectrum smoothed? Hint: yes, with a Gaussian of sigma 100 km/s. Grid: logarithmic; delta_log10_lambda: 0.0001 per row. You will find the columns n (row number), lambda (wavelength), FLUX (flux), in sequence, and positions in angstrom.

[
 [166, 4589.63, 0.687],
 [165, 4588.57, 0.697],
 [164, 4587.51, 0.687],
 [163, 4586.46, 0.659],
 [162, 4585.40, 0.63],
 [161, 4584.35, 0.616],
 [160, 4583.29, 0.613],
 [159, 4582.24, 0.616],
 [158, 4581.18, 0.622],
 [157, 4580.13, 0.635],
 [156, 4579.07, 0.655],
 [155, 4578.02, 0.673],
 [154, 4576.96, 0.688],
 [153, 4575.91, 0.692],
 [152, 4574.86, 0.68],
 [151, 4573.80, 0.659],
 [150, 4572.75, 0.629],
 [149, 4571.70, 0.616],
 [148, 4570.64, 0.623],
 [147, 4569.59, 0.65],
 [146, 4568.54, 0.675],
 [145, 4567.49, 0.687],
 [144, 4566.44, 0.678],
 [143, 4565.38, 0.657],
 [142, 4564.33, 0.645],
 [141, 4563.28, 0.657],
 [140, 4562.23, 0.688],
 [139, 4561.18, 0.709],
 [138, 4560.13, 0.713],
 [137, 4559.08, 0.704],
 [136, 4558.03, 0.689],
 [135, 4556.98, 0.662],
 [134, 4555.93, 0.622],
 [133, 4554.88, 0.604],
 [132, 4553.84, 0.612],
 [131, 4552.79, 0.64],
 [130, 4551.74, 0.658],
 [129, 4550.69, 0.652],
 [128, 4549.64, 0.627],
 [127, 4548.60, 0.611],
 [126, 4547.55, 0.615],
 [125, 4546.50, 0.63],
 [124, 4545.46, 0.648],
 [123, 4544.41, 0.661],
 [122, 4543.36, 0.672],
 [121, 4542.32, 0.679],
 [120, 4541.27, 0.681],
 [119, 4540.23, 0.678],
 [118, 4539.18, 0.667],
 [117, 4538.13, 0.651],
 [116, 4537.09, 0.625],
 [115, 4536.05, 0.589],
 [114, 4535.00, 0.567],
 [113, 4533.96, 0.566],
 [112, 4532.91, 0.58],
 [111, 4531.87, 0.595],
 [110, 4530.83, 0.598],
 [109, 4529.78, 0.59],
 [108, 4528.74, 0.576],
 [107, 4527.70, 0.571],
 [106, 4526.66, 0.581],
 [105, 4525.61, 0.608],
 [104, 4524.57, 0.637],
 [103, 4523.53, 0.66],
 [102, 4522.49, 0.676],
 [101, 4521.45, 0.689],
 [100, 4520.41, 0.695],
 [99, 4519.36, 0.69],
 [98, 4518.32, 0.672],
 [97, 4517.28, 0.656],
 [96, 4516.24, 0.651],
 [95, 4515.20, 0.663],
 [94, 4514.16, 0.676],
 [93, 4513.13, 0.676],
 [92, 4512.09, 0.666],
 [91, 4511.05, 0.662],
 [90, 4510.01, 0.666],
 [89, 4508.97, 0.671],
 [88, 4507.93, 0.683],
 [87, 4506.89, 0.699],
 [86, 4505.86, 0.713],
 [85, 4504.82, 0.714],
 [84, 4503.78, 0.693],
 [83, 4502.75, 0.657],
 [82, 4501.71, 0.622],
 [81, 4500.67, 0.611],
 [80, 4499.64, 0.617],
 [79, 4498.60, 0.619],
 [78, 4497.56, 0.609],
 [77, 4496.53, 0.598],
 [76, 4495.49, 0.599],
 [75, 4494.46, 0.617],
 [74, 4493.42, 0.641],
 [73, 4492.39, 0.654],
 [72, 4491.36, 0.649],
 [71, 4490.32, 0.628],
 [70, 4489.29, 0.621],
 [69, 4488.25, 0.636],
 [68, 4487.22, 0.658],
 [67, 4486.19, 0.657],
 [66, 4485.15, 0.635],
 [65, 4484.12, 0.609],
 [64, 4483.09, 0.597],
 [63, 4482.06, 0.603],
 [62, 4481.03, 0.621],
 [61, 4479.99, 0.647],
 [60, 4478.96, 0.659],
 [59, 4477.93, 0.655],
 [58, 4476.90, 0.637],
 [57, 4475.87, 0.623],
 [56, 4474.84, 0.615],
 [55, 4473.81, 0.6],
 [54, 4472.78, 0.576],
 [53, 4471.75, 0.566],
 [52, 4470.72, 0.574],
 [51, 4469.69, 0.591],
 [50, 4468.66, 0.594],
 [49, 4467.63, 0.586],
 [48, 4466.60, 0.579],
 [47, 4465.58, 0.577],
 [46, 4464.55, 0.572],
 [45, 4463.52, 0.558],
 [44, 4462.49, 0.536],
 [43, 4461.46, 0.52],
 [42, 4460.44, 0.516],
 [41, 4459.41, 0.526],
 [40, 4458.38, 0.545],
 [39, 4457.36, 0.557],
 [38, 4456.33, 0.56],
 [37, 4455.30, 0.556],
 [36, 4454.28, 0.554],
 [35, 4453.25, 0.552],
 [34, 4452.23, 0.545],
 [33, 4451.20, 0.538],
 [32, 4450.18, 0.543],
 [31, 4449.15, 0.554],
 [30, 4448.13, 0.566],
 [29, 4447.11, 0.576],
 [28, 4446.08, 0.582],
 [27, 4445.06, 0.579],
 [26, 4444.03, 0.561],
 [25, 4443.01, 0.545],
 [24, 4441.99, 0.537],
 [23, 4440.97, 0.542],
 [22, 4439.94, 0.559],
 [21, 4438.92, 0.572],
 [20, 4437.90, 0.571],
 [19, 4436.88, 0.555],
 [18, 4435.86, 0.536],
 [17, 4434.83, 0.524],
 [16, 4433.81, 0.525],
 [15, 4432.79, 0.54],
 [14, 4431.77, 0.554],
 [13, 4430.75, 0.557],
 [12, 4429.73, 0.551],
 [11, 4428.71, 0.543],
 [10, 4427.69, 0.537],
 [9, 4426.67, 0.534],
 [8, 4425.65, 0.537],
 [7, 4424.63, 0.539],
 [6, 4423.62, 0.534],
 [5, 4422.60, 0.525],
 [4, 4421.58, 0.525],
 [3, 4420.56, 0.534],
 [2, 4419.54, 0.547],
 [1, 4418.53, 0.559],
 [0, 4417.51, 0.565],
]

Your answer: 0.9 angstrom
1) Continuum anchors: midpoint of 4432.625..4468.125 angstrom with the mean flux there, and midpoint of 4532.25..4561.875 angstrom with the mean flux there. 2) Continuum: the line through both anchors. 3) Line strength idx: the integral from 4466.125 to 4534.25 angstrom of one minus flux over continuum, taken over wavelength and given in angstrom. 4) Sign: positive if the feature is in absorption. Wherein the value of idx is -3.8 angstrom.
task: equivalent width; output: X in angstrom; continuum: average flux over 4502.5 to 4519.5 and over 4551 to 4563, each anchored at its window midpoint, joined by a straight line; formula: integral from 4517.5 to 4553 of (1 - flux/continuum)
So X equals 1.9 angstrom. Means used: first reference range 0.677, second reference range 0.663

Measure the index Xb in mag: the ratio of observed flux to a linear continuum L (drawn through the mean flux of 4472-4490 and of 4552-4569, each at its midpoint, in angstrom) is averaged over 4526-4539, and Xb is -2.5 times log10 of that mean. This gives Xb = 0.102 mag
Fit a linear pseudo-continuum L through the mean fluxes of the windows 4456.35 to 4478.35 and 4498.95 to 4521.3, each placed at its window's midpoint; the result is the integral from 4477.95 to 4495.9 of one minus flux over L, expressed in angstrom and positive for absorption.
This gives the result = -0.4 angstrom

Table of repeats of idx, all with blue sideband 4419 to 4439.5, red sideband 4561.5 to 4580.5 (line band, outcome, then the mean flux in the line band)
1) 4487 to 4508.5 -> -1.6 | 0.645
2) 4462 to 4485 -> -0.8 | 0.6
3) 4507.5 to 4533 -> -1.1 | 0.644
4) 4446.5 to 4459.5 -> 0.2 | 0.553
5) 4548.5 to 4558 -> 0.1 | 0.636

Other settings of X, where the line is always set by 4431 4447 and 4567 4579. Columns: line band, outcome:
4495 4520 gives -2.0 angstrom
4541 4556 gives 0.0 angstrom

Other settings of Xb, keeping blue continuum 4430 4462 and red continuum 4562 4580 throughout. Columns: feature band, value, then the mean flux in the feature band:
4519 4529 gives -0.03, 0.639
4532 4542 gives 0.01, 0.623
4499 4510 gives -0.11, 0.667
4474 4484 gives -0.09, 0.627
